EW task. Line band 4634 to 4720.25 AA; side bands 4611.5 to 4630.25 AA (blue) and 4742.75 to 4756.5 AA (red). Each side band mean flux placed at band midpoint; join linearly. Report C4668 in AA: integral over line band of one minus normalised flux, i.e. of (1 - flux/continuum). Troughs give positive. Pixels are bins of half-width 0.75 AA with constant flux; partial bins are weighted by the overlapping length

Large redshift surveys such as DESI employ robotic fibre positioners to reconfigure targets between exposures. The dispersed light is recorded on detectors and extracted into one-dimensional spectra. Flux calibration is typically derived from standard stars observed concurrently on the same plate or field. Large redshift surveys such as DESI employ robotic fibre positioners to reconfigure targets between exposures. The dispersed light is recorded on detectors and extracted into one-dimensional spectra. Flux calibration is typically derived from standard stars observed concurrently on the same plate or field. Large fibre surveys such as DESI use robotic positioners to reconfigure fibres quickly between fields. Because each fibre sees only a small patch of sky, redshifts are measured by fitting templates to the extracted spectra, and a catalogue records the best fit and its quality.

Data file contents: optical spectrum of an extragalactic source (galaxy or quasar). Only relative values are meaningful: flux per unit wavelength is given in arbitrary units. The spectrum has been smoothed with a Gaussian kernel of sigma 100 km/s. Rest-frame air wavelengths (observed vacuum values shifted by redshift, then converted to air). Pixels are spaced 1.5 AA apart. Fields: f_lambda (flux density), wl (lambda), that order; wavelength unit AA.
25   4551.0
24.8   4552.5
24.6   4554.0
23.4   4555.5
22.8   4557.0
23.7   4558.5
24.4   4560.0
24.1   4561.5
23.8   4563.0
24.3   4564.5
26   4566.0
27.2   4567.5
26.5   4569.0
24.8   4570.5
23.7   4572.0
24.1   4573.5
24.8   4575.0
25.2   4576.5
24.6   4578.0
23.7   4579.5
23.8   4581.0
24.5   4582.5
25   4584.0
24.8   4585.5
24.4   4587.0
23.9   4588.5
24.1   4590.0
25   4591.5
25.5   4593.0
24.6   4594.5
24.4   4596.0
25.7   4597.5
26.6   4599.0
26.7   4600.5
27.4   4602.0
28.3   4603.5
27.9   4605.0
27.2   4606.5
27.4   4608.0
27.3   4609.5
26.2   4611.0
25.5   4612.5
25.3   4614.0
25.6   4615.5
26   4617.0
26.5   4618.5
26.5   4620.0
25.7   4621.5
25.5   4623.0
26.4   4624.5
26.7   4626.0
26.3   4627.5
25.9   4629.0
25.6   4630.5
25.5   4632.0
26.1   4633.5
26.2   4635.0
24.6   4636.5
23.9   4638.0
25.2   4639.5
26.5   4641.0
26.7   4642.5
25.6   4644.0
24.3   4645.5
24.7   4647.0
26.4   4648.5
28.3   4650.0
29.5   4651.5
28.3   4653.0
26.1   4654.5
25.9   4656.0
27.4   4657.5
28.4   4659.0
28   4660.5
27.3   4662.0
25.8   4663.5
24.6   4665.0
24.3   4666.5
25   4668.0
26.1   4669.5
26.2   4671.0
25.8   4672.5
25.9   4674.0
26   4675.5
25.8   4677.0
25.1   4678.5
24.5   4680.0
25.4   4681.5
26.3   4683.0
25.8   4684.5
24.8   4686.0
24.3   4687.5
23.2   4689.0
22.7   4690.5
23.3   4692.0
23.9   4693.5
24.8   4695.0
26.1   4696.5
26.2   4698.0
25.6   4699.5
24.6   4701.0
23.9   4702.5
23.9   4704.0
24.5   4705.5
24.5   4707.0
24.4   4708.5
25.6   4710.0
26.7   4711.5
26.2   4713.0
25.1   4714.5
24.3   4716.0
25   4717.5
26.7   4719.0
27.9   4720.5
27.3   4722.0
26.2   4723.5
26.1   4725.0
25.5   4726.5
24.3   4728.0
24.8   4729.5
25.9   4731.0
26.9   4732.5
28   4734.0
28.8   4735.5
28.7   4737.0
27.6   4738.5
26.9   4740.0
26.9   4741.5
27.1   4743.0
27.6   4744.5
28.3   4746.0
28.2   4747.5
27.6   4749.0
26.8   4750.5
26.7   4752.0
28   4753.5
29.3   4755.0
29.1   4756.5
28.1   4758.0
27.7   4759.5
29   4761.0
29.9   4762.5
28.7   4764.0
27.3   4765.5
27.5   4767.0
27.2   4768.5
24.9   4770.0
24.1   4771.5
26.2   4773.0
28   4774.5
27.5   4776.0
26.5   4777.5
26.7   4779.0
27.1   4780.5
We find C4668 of 3.9 AA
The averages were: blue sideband 26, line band 25.6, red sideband 27.8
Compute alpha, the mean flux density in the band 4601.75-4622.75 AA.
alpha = 26.6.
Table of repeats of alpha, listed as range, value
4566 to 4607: 25.3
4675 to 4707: 24.8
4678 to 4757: 26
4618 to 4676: 26.1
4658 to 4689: 25.7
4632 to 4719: 25.5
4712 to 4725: 26.1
